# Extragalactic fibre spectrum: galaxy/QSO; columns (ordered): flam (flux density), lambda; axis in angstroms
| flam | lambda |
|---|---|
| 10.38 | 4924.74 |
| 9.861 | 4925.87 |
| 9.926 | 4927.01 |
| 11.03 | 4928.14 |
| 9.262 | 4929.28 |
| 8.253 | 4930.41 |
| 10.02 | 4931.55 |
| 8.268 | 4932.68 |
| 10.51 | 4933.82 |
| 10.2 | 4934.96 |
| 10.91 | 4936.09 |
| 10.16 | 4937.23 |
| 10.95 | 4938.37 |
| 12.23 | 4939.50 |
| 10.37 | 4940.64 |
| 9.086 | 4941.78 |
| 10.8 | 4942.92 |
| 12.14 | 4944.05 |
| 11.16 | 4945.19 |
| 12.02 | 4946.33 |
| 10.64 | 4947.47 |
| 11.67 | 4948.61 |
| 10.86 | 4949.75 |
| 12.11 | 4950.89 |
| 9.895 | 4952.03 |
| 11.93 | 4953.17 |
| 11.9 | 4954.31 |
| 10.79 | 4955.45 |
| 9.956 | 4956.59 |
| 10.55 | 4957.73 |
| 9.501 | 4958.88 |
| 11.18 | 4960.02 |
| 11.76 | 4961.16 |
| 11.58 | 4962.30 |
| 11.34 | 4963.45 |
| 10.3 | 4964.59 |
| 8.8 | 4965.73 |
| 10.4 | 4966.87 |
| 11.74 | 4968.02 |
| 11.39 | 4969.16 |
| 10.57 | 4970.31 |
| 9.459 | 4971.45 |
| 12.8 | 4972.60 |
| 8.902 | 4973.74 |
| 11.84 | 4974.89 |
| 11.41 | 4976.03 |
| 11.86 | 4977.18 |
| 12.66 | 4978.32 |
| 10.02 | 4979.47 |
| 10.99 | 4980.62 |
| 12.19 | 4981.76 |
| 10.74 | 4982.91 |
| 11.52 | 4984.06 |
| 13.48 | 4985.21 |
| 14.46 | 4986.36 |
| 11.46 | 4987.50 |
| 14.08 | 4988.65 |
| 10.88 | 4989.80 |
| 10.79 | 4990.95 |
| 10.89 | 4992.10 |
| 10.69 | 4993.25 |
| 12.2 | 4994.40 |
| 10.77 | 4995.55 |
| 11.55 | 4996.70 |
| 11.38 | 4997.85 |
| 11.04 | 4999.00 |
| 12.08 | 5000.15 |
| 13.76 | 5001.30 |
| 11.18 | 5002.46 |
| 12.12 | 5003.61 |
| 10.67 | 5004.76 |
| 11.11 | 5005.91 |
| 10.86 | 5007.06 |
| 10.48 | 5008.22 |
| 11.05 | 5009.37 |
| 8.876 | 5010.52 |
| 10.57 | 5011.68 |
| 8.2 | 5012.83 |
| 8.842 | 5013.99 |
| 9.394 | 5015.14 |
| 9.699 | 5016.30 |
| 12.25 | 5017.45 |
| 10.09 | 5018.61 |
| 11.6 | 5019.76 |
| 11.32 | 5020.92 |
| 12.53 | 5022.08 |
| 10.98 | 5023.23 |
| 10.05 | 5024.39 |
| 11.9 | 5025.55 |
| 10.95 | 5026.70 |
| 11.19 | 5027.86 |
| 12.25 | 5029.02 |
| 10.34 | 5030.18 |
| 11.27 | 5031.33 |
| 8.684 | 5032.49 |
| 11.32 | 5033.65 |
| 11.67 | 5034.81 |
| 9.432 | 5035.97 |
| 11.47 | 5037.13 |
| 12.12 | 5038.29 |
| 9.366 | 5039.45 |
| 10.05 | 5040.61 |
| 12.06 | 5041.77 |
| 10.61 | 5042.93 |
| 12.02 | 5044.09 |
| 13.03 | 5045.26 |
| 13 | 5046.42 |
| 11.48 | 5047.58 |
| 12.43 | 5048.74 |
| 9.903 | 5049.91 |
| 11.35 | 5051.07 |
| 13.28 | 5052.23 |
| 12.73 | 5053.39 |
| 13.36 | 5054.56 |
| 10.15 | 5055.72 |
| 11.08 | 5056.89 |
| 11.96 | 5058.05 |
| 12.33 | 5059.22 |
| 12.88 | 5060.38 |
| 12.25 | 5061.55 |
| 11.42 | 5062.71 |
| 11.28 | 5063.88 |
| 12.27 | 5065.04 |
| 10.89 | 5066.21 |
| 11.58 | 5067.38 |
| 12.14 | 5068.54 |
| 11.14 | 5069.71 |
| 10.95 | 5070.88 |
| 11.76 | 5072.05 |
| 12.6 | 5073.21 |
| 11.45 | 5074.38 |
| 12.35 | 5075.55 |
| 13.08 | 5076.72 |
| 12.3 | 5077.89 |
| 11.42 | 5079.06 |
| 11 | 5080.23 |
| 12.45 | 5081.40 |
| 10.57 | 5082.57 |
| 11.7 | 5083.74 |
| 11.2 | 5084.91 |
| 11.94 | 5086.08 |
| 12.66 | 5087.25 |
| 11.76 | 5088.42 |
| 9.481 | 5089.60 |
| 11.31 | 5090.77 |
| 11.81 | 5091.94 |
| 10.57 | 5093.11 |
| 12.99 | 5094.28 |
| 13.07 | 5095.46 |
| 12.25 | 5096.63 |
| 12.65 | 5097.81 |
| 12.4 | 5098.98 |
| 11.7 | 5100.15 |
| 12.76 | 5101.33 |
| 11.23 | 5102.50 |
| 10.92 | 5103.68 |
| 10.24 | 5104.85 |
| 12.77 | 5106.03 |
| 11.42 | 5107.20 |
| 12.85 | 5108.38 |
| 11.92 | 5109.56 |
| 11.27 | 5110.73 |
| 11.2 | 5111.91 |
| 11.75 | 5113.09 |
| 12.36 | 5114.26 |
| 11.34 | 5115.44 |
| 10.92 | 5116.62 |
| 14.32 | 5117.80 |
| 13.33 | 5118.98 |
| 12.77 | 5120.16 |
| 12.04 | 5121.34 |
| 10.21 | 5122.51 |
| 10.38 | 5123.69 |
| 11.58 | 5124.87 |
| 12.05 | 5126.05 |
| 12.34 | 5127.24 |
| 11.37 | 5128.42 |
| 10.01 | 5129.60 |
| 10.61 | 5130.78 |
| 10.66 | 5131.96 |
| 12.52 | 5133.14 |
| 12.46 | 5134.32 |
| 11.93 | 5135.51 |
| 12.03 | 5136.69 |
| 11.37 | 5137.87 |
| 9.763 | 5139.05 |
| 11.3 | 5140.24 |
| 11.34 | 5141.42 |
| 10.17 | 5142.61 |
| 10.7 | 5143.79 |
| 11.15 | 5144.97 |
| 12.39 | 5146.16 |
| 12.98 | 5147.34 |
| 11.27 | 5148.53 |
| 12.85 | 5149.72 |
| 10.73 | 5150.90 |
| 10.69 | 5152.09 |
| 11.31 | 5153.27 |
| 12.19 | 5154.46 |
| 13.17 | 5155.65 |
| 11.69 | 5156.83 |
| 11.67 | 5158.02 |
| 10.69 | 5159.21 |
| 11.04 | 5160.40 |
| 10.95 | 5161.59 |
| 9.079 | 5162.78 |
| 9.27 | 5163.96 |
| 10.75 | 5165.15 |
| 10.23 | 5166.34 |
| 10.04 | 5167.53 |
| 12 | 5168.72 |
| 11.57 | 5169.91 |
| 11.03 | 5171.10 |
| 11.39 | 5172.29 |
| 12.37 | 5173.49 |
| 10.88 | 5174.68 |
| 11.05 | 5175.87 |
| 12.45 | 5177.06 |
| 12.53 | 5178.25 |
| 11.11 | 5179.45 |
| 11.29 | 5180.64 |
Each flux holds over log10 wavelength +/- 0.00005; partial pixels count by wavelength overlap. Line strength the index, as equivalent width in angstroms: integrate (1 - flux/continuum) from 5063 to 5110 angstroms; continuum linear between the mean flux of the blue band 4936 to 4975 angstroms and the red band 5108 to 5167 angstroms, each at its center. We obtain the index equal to -1.97 angstroms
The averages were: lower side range 10.9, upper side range 11.5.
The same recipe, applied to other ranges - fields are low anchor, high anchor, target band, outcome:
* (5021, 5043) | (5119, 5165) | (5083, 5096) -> -0.6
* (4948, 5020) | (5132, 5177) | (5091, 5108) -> -1.0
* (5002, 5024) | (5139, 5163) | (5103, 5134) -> -1.3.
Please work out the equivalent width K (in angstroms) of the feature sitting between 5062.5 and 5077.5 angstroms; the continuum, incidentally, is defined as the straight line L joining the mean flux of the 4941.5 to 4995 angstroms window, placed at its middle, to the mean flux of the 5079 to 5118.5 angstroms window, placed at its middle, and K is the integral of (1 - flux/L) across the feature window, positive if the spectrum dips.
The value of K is -0.2 angstroms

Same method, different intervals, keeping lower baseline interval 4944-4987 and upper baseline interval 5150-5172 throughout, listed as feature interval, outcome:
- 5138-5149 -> -0.2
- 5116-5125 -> -0.7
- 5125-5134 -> -0.3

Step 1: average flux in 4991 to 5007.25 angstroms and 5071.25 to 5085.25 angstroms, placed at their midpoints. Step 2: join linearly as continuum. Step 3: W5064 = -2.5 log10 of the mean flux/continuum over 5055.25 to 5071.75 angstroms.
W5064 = 0.014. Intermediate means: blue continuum 11.4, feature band 11.6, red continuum 11.8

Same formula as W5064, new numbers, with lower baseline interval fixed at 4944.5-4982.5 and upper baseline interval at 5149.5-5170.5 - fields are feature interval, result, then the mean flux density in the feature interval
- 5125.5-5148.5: -0.03 mag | 11.4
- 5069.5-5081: -0.07 mag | 11.8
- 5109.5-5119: -0.09 mag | 12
